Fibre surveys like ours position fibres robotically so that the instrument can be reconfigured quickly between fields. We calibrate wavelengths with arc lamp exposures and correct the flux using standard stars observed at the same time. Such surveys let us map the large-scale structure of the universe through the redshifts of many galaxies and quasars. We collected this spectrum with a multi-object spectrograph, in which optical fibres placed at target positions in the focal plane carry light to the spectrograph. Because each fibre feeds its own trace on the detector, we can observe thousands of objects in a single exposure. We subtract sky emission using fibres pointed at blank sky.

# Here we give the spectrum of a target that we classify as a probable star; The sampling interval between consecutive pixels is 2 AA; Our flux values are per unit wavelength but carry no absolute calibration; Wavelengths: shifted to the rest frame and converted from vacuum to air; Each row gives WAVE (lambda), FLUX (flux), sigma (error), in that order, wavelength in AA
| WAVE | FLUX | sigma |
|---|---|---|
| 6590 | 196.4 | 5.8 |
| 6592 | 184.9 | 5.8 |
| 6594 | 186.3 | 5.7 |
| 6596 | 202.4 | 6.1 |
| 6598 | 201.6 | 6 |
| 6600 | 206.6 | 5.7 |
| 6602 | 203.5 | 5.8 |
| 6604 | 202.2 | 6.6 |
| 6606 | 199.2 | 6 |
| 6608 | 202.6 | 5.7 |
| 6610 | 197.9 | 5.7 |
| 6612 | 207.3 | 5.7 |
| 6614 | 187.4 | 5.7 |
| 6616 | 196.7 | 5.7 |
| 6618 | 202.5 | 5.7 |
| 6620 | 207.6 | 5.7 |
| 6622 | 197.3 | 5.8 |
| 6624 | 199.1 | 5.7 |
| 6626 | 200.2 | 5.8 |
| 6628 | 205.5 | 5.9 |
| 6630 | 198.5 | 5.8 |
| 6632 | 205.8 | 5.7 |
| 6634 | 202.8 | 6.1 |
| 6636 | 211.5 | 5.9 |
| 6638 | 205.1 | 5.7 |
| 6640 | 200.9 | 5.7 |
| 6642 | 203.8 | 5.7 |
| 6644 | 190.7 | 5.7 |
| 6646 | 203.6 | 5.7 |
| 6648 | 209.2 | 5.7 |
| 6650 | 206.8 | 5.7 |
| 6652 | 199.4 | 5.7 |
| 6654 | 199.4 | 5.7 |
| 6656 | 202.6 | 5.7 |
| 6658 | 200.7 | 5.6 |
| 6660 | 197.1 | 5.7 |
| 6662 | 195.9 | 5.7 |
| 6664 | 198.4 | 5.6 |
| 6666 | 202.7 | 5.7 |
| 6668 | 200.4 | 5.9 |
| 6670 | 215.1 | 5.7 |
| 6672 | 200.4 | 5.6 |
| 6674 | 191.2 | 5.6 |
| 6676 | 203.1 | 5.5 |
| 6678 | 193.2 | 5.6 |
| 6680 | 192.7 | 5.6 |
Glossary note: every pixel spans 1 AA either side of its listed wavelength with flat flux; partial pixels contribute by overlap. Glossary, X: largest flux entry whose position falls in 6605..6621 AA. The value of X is 207.6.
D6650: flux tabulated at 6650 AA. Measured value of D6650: 206.8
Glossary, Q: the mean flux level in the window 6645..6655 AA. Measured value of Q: 204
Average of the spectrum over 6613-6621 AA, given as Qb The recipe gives 199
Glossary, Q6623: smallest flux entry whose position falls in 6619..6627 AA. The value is 197.3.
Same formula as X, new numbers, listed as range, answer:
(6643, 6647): 203.6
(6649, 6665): 206.8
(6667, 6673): 215.1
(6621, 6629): 205.5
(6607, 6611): 202.6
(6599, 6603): 206.6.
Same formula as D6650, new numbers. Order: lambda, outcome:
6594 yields 186.3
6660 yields 197.1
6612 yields 207.3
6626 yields 200.2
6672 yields 200.4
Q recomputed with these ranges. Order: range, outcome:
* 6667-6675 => 202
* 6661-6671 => 203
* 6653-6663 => 199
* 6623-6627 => 200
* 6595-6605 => 203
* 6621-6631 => 200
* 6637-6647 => 201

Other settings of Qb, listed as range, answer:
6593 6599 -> 197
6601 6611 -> 201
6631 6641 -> 205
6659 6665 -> 197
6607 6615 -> 199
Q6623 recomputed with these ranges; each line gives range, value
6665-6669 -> 200.4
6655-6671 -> 195.9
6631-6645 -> 190.7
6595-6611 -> 197.9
